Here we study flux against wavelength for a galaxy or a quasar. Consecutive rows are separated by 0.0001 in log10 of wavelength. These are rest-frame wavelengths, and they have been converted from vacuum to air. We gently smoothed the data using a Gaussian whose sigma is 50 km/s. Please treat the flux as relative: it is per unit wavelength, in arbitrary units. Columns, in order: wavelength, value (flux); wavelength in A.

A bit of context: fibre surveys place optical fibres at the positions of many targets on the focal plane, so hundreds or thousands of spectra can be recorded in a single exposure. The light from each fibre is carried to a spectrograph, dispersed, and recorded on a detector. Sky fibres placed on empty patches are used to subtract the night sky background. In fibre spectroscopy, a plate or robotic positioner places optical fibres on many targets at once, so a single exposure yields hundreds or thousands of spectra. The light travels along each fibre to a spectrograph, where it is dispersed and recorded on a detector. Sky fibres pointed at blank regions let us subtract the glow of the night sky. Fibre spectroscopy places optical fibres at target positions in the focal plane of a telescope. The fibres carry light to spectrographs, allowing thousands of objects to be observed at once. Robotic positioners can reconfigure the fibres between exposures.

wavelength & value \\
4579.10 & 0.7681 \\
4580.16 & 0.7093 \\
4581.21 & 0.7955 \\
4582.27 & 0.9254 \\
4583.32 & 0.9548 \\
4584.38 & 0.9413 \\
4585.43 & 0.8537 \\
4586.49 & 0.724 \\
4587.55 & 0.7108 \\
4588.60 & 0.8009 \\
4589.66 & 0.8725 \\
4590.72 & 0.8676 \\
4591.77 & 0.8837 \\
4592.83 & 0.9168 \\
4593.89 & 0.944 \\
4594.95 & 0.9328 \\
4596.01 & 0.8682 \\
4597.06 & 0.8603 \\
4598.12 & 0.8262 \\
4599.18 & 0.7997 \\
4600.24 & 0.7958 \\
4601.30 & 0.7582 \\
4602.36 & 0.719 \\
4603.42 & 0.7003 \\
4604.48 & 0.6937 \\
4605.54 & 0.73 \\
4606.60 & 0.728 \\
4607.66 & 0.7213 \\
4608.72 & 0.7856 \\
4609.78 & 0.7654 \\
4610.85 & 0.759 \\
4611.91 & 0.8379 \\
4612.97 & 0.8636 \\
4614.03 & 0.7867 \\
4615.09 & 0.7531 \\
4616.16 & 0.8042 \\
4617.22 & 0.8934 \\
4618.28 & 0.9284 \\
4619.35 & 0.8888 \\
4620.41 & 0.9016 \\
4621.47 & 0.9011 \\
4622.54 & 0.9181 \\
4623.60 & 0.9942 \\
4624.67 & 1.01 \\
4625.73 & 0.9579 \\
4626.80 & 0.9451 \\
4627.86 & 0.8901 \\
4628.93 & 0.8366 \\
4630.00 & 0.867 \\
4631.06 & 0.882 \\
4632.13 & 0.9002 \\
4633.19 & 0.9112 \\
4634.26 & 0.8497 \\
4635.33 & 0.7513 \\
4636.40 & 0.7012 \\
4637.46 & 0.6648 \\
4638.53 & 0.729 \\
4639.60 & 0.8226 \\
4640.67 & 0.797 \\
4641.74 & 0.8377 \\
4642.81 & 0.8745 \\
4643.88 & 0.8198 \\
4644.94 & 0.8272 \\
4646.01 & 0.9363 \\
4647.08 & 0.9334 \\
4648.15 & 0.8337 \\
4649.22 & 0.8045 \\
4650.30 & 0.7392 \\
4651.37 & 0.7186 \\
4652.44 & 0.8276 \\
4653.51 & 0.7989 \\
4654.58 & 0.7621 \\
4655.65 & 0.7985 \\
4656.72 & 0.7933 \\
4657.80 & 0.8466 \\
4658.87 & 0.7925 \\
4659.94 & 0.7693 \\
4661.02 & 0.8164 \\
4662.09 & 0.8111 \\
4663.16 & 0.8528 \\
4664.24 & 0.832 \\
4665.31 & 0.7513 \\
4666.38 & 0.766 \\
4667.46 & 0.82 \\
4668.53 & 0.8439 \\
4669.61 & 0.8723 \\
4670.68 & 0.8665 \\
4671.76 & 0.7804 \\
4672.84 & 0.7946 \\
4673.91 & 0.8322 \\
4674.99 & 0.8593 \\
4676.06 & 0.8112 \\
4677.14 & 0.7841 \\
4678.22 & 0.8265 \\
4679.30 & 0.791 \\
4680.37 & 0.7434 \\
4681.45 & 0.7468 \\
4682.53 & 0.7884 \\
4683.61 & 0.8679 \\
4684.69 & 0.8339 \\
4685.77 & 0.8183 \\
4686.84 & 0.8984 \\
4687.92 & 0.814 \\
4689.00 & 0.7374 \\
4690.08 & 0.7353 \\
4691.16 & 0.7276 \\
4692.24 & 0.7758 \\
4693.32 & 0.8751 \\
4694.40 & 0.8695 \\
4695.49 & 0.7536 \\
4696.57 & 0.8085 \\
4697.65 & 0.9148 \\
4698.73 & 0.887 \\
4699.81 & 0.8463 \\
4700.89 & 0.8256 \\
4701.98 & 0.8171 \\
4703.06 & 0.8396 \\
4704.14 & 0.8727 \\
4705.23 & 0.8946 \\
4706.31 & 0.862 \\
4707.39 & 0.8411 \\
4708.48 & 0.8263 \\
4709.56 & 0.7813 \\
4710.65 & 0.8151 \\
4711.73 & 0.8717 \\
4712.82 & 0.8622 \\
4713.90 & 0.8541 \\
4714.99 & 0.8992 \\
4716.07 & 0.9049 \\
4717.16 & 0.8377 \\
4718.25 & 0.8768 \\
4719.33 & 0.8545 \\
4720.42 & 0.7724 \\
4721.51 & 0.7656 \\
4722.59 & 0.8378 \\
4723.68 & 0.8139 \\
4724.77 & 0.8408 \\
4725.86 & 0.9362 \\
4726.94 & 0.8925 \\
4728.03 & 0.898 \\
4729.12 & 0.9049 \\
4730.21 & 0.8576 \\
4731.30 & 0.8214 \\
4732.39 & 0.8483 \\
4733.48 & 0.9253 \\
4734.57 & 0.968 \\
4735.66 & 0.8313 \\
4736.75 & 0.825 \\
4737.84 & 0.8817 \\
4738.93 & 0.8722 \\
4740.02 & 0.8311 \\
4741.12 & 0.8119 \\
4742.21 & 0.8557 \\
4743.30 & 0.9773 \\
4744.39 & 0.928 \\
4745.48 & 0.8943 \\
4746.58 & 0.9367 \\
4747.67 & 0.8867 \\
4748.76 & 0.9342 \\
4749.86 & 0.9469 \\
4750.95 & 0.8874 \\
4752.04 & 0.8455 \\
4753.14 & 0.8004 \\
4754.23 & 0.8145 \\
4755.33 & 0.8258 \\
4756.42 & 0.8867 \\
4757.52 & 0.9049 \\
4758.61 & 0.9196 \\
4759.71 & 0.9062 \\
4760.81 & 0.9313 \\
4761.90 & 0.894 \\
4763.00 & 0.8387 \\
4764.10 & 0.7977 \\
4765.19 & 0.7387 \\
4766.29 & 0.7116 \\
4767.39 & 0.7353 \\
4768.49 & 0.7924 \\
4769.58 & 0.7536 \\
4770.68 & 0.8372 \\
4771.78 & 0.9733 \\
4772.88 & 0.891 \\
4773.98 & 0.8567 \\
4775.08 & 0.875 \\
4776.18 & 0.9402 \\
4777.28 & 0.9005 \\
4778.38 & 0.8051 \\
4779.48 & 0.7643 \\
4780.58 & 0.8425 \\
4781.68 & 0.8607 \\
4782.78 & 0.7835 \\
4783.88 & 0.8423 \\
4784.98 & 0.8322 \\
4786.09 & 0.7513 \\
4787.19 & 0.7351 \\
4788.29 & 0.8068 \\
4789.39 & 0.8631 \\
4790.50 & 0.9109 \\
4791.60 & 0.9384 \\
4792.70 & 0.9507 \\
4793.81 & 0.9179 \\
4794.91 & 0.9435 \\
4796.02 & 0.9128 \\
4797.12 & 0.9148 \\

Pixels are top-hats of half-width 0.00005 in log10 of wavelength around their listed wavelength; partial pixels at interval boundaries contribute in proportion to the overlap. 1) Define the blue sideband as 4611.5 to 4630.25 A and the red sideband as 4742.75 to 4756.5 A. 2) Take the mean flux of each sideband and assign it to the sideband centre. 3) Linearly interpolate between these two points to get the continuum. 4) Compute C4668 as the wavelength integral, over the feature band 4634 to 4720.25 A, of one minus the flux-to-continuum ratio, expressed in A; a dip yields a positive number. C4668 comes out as 6.8 A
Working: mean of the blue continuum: 0.888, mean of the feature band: 0.819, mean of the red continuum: 0.89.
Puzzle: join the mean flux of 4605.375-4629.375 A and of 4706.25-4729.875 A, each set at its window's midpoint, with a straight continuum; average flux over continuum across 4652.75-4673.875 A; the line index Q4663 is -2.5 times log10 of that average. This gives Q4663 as 0.06 mag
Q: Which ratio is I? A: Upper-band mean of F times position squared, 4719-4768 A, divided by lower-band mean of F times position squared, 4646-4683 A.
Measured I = 1.1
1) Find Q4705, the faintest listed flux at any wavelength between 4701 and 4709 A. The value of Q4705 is 0.8171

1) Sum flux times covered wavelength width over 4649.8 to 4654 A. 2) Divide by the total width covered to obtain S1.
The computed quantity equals 0.772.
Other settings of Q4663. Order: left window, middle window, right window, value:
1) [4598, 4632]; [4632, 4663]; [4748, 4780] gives 0.04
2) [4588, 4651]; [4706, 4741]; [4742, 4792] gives -0.01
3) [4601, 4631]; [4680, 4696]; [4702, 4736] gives 0.07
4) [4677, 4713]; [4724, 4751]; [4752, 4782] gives -0.07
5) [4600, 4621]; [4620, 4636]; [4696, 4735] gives -0.12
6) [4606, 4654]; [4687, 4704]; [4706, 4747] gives 0.05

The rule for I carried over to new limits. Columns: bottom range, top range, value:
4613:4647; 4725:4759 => 1.08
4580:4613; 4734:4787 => 1.13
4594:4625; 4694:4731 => 1.08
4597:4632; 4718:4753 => 1.10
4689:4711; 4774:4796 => 1.08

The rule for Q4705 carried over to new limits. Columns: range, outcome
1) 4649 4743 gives 0.7186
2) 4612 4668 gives 0.6648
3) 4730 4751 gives 0.8119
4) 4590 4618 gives 0.6937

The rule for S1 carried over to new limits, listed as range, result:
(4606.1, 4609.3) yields 0.746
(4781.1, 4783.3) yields 0.824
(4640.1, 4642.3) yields 0.817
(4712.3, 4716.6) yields 0.881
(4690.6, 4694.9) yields 0.811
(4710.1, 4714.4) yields 0.851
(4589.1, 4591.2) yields 0.867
